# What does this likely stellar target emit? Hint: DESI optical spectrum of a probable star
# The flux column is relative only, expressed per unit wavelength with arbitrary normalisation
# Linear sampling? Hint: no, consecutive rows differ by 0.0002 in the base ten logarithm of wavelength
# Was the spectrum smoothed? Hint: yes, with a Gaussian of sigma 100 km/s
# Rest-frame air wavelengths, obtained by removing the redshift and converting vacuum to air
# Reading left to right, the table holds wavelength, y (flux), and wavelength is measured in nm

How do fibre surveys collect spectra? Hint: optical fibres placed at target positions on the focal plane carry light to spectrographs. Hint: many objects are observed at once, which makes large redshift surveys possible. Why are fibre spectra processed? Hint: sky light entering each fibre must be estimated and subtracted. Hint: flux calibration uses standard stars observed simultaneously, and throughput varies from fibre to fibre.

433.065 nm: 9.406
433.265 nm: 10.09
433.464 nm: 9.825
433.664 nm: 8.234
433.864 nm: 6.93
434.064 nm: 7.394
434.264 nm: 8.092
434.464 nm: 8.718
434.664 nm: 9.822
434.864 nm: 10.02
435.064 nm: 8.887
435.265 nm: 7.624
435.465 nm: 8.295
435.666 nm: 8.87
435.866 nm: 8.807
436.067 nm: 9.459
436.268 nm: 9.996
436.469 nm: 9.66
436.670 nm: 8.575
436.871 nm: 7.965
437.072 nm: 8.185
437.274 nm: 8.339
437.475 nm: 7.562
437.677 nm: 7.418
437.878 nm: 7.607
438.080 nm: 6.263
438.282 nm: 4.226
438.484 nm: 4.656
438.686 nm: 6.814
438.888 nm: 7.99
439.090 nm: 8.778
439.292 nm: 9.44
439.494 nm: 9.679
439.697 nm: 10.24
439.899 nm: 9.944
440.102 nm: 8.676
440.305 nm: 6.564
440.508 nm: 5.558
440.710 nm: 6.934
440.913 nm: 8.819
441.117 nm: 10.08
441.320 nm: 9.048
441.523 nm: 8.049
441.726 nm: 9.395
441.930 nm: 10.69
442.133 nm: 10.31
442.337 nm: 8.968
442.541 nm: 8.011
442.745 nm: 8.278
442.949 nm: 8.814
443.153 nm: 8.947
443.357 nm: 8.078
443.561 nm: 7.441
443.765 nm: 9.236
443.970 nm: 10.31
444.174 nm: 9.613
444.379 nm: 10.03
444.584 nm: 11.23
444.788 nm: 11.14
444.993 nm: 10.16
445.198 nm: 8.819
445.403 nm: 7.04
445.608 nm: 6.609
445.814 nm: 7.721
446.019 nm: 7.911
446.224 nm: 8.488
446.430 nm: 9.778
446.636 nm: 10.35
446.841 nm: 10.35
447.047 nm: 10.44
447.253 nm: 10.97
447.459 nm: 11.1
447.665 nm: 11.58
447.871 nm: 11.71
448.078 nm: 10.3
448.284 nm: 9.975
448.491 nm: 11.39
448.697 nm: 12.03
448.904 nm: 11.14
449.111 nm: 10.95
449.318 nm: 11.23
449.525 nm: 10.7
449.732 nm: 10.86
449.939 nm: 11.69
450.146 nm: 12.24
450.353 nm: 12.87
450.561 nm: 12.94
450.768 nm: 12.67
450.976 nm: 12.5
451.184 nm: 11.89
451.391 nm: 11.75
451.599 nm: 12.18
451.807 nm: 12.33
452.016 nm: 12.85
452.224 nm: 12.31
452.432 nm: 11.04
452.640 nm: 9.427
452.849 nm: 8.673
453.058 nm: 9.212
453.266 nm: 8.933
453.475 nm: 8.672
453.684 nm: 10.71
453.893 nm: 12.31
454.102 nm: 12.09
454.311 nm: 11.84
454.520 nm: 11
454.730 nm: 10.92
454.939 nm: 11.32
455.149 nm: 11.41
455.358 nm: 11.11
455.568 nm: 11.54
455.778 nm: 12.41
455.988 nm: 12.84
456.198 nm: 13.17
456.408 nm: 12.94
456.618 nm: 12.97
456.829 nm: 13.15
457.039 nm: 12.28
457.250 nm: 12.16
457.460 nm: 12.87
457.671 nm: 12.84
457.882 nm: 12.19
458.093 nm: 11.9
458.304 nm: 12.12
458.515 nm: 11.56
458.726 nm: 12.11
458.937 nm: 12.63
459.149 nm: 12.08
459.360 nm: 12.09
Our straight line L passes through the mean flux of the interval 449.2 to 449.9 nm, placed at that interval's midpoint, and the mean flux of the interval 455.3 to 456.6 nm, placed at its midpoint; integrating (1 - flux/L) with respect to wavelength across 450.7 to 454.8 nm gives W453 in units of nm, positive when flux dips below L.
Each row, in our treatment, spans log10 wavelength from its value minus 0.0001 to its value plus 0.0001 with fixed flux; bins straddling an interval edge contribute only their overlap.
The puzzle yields 0.19 nm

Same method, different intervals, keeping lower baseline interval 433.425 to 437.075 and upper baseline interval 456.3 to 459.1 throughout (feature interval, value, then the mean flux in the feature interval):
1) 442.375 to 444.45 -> 0.25 nm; 8.86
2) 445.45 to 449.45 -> 0.21 nm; 10.2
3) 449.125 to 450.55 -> -0.07 nm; 11.6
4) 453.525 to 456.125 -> 0.08 nm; 11.6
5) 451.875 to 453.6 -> 0.21 nm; 10.2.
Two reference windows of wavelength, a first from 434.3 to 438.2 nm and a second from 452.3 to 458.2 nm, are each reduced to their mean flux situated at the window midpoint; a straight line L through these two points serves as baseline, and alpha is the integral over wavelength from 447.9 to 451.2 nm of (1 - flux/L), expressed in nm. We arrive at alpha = -0.302 nm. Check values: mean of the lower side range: 8.5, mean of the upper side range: 11.5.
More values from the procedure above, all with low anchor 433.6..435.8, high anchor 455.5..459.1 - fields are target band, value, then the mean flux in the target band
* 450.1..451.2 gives -0.13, 12.6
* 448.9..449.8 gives 0.01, 11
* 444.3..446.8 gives 0.30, 9.13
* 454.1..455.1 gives 0.05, 11.4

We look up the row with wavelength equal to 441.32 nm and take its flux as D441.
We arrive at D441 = 9.048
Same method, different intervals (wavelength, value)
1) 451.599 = 12.18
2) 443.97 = 10.31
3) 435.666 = 8.87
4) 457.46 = 12.87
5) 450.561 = 12.94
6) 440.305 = 6.564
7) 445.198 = 8.819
